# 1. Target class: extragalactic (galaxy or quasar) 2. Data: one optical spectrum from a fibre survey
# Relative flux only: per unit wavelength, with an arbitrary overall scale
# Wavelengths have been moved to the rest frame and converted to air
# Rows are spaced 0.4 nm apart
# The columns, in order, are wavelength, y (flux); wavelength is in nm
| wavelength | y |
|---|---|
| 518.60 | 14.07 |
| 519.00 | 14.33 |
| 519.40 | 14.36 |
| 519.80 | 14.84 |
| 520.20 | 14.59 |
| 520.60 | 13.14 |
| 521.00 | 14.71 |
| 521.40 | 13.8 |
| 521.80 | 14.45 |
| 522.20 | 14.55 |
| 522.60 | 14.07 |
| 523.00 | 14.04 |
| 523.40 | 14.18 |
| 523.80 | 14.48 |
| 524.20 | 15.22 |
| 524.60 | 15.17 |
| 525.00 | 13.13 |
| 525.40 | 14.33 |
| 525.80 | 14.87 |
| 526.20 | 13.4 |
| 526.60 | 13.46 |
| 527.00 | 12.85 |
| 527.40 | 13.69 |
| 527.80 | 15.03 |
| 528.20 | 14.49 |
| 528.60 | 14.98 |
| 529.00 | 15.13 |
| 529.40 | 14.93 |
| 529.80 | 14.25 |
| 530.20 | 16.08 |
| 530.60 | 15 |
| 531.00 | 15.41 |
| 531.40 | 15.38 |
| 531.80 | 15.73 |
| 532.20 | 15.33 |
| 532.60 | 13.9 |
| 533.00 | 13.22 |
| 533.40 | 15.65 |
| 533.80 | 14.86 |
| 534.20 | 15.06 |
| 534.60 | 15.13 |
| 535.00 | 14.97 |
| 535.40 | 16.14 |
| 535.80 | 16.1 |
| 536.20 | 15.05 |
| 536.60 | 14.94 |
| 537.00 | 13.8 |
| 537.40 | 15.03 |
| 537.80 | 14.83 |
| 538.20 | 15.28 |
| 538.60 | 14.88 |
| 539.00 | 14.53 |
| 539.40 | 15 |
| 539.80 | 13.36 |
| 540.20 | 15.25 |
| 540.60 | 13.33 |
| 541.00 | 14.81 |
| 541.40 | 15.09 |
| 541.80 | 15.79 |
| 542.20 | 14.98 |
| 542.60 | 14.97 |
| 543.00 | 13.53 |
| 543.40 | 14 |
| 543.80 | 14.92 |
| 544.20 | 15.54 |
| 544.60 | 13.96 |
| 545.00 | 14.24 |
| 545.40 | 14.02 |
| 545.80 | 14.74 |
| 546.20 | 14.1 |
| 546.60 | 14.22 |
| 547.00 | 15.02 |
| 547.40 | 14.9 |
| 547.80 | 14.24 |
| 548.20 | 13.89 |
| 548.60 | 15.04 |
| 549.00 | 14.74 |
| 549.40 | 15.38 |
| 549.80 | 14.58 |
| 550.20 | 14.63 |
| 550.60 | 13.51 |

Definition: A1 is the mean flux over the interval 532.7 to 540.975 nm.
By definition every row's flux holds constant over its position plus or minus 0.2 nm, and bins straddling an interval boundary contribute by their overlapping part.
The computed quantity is 14.8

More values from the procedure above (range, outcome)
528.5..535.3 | 15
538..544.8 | 14.7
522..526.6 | 14.3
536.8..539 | 14.7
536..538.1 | 14.8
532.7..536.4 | 15.1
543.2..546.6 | 14.4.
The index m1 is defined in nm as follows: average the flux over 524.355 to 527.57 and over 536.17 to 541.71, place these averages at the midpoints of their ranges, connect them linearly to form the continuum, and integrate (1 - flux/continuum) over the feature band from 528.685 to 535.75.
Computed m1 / -0.41 nm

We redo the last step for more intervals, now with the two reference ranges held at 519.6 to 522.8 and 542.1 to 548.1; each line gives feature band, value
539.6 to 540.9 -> 0.03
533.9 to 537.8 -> -0.19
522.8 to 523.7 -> 0.01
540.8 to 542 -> -0.07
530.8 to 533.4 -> -0.10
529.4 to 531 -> -0.09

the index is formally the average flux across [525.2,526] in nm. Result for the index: 14.6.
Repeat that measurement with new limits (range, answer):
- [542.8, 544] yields 14.2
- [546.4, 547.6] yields 14.7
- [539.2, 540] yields 14.2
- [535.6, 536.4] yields 15.6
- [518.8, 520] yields 14.5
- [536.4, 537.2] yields 14.4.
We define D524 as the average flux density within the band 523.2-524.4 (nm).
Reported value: 14.6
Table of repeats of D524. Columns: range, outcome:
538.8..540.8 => 14.3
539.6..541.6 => 14.4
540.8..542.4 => 15.2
